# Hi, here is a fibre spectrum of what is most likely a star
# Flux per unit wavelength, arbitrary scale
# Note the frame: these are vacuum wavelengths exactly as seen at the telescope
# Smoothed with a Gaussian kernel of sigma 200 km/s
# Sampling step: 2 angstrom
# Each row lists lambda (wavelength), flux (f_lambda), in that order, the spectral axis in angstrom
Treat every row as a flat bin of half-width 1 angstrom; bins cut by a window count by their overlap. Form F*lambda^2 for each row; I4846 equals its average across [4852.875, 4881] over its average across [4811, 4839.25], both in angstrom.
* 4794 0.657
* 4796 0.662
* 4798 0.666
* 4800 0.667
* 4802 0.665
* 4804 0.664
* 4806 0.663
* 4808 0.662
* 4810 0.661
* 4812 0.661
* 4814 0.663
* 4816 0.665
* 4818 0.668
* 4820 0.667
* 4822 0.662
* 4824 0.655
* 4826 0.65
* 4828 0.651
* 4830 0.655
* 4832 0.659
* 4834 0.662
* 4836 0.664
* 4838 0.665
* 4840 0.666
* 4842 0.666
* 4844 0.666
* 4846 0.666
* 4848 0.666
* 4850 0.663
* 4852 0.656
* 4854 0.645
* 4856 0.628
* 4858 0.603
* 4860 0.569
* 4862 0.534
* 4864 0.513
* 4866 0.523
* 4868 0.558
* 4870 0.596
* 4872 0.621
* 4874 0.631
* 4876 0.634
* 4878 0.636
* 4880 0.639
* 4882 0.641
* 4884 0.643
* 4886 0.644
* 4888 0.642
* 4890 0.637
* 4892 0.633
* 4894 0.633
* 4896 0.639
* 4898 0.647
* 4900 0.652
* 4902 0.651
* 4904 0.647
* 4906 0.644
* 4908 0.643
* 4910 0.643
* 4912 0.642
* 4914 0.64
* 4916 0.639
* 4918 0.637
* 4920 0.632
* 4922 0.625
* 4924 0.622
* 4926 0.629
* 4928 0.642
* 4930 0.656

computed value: 0.9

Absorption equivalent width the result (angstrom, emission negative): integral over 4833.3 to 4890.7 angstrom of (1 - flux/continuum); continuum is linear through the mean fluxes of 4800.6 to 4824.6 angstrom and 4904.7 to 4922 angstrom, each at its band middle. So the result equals 2.2 angstrom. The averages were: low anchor 0.663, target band 0.627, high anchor 0.639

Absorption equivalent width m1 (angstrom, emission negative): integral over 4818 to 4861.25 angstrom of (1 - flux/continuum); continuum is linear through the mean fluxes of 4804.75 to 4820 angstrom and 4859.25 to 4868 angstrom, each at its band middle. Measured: -4.1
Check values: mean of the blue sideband 0.664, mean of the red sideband 0.536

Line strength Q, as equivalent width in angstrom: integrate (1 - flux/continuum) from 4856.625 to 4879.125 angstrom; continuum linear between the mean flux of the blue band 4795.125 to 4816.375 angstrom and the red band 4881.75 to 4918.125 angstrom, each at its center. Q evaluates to 2.2 angstrom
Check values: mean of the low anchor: 0.664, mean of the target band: 0.585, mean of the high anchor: 0.642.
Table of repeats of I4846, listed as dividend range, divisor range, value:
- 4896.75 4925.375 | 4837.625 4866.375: 1.05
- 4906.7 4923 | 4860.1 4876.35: 1.13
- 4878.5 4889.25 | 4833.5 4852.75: 0.98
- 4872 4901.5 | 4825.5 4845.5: 0.99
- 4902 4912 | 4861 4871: 1.20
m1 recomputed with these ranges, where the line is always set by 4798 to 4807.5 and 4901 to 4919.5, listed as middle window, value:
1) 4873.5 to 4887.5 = 0.2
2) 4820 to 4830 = 0.1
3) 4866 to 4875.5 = 0.8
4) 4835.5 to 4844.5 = -0.1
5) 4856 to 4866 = 1.4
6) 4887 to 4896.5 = 0.1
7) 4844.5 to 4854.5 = -0.1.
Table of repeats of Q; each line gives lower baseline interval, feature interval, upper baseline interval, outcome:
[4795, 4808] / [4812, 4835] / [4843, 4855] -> 0.1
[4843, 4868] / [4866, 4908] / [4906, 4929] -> -0.5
